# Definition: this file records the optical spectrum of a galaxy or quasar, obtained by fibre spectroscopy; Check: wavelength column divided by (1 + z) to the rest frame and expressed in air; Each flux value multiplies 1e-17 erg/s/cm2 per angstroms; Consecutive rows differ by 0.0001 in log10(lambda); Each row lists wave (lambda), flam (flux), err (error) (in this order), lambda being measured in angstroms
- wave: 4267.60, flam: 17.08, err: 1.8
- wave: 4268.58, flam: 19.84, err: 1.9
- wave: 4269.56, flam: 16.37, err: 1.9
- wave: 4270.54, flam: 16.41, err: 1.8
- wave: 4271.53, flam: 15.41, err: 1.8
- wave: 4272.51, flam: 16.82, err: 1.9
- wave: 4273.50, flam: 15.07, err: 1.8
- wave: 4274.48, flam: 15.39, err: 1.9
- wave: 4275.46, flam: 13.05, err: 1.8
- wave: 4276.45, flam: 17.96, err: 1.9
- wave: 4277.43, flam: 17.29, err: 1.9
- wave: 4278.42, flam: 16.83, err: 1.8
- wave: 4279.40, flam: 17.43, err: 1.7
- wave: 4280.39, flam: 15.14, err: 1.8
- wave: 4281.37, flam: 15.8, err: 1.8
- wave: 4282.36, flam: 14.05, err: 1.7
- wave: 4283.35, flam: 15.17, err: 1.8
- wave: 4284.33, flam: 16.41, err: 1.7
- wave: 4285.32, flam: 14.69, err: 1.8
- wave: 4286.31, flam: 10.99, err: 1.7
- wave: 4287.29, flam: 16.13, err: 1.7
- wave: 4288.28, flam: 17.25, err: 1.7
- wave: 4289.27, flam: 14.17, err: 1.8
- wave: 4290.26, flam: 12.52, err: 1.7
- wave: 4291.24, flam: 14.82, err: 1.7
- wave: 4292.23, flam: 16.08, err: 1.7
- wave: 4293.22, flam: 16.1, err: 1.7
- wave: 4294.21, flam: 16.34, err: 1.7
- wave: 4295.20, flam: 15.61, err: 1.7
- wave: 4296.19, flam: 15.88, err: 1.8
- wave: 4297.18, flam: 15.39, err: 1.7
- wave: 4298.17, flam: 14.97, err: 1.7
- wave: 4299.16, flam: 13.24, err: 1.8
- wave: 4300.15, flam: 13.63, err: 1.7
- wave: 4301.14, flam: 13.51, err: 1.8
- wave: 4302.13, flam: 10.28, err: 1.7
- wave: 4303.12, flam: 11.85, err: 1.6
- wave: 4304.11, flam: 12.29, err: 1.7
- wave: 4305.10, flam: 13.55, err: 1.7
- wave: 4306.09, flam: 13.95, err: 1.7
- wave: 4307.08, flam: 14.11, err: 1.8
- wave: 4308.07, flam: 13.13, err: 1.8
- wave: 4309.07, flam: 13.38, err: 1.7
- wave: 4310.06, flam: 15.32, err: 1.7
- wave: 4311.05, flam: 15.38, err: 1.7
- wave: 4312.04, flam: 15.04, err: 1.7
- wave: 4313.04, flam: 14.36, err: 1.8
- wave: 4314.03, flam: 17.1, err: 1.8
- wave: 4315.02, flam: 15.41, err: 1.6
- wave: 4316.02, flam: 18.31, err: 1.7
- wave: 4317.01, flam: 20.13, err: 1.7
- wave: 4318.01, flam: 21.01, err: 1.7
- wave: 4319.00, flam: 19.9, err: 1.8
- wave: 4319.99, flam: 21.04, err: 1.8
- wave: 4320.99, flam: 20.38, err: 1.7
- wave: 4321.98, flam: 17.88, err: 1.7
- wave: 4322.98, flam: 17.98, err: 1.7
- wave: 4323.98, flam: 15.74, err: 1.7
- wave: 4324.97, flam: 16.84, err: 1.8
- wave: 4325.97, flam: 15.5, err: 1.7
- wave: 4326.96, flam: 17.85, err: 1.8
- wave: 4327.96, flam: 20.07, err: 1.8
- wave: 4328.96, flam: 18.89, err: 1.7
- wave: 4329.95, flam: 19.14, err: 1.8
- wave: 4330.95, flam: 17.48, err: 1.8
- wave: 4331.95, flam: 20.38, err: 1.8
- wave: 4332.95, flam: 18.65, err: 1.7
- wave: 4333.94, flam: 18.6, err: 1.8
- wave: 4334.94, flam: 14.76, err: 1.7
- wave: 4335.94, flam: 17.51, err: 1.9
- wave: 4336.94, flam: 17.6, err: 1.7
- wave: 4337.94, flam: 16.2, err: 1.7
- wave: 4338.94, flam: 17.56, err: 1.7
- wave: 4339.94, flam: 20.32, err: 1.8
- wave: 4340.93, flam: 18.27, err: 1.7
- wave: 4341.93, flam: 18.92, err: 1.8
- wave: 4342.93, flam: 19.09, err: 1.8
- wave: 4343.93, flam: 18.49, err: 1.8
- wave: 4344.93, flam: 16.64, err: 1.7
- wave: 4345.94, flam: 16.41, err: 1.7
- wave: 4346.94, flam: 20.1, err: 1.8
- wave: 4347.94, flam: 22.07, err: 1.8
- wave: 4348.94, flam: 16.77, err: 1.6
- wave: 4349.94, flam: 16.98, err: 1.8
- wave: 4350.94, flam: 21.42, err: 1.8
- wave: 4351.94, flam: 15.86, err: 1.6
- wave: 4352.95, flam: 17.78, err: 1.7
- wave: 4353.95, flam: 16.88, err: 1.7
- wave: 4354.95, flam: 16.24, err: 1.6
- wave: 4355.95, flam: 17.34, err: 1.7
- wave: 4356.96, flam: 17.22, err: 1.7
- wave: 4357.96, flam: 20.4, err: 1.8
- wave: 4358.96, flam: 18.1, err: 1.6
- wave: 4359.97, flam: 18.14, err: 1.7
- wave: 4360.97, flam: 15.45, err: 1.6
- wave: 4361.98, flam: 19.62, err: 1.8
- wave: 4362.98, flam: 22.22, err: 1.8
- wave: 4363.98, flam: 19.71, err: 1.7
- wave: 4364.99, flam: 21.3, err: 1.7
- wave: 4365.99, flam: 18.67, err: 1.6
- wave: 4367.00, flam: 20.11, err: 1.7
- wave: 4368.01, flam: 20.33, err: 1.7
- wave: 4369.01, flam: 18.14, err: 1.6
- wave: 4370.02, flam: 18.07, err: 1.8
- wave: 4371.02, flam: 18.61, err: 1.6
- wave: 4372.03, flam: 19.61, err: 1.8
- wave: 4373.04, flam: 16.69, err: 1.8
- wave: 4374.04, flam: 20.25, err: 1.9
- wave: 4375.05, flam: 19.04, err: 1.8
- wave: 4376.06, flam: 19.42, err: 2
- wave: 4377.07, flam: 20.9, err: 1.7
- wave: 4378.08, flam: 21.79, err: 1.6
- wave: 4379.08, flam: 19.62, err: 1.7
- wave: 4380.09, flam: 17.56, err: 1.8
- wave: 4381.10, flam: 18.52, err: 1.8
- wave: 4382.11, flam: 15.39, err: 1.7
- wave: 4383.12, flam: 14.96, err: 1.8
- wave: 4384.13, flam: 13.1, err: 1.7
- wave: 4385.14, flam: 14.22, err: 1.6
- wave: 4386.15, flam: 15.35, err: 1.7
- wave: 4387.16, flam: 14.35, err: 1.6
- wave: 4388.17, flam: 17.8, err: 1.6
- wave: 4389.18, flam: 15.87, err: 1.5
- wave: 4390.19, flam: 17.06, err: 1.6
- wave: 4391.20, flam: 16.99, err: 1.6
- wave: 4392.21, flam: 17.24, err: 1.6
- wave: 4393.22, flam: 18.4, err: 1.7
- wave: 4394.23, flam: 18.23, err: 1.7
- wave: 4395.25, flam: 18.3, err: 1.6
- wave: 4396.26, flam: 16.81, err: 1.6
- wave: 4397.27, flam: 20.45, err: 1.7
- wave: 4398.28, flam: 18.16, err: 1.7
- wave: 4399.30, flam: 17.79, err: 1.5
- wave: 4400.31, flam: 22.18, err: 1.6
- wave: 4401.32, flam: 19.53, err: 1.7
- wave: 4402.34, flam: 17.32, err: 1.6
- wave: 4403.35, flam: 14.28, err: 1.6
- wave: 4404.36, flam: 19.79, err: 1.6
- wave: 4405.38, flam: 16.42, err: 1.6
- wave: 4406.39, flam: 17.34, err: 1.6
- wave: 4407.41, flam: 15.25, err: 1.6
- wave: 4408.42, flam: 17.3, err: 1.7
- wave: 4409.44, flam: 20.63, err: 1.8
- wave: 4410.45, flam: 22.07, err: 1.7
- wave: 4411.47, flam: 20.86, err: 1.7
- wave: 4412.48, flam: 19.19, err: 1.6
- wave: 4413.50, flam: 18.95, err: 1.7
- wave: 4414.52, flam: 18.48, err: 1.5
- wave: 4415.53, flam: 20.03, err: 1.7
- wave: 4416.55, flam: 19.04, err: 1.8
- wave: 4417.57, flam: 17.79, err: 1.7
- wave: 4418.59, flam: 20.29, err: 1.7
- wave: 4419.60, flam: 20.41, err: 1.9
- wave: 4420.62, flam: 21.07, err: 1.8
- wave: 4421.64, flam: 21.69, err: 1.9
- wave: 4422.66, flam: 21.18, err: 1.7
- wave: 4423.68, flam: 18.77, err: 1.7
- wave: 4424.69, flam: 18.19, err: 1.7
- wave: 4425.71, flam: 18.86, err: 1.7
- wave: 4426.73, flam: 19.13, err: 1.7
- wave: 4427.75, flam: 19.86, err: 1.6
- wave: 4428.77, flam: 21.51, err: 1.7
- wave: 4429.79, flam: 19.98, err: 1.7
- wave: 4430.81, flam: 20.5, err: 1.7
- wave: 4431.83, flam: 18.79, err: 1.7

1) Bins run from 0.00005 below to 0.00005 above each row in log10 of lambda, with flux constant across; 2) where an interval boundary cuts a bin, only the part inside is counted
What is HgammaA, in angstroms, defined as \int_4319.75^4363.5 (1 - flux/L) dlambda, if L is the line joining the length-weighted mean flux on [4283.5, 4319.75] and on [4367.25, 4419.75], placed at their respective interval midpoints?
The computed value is -4.6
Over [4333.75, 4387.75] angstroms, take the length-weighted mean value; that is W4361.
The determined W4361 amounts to 18.1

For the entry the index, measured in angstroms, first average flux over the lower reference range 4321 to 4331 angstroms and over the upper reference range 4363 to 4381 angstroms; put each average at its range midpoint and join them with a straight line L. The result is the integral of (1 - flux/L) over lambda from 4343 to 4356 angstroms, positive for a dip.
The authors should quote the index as 0.49 angstroms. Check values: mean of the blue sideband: 17.9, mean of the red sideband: 19.5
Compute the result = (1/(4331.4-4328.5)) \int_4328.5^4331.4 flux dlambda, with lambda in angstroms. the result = 18.5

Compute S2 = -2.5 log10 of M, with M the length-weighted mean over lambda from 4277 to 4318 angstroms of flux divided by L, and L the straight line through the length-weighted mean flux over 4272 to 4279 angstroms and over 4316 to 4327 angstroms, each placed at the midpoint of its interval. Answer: 0.15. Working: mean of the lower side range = 16.1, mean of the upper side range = 18.6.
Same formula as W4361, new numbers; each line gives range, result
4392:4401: 18.7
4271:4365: 16.7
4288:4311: 14.2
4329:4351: 18.3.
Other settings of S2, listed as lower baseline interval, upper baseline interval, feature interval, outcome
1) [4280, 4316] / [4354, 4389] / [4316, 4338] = -0.15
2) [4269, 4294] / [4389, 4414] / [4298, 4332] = 0.01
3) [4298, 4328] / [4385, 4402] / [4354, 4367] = -0.11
